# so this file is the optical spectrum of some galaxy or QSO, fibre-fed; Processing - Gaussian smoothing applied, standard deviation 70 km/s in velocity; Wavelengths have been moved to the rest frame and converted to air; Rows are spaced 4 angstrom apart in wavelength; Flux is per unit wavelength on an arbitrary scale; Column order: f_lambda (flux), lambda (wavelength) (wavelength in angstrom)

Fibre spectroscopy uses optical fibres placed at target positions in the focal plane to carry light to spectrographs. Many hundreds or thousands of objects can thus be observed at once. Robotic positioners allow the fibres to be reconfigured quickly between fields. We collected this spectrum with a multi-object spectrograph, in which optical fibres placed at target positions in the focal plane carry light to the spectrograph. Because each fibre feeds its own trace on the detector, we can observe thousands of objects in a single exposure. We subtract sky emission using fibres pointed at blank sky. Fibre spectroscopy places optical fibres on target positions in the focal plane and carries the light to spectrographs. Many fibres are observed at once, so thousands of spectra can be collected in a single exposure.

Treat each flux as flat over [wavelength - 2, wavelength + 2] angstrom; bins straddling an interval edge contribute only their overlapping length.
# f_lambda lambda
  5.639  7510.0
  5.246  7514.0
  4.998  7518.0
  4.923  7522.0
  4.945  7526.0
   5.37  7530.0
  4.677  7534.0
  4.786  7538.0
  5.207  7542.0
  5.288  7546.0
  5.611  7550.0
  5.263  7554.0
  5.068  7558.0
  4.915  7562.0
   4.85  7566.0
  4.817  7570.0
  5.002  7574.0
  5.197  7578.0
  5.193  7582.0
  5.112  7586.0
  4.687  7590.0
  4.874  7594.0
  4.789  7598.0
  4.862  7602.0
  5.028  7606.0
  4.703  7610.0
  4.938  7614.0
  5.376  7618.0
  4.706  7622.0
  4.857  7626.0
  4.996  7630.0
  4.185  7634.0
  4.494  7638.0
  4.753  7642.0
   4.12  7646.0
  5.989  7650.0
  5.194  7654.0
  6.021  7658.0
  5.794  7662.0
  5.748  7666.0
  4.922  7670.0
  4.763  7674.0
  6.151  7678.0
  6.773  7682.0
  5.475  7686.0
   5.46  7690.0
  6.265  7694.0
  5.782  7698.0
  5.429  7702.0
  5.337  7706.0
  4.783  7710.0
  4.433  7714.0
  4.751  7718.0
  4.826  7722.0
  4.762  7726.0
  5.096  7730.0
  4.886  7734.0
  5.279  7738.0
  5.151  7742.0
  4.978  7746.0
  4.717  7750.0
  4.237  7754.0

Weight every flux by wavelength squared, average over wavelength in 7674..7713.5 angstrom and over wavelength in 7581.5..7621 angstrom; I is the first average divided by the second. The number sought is 1.2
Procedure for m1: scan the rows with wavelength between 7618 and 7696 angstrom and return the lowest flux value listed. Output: 4.12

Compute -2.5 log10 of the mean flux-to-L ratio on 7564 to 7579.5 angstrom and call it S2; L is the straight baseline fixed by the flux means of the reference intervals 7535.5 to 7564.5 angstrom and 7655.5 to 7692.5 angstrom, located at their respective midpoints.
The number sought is 0.06 mag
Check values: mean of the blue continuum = 5.15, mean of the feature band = 4.96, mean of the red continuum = 5.68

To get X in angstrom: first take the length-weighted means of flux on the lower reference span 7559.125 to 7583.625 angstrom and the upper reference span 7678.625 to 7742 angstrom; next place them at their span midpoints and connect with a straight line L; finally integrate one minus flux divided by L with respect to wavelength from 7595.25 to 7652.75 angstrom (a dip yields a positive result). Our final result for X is 3.0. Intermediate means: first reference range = 5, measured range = 4.85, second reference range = 5.3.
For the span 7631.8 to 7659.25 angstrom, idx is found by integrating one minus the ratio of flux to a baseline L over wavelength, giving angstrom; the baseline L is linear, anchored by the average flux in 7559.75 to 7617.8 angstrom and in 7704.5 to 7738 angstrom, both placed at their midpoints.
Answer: -0.13 angstrom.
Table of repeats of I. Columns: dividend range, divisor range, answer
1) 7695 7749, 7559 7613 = 1.06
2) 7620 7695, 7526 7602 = 1.08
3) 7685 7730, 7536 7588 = 1.06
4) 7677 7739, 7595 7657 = 1.11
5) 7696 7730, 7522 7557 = 1.02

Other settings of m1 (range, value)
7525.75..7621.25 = 4.677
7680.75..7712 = 4.783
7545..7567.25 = 4.85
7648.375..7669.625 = 5.194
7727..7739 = 4.886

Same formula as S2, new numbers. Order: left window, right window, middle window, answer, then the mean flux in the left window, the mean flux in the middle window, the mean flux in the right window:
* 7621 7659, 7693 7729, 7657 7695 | -0.14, 4.91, 5.72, 5.12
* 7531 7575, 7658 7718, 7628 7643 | 0.16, 5.05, 4.6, 5.5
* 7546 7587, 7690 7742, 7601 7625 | 0.04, 5.11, 4.94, 5.15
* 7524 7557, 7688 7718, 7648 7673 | -0.06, 5.14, 5.58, 5.32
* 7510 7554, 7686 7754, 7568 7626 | 0.04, 5.14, 4.95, 5.11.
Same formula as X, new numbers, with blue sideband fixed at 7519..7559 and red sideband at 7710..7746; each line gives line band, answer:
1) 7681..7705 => -4.2 angstrom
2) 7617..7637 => 0.9 angstrom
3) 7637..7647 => 1.0 angstrom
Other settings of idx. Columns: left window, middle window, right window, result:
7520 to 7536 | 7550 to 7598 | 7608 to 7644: -1.3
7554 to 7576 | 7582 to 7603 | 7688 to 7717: 0.6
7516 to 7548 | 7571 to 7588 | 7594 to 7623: -0.5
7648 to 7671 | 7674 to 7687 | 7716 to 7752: -1.3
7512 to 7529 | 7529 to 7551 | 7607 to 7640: -0.6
